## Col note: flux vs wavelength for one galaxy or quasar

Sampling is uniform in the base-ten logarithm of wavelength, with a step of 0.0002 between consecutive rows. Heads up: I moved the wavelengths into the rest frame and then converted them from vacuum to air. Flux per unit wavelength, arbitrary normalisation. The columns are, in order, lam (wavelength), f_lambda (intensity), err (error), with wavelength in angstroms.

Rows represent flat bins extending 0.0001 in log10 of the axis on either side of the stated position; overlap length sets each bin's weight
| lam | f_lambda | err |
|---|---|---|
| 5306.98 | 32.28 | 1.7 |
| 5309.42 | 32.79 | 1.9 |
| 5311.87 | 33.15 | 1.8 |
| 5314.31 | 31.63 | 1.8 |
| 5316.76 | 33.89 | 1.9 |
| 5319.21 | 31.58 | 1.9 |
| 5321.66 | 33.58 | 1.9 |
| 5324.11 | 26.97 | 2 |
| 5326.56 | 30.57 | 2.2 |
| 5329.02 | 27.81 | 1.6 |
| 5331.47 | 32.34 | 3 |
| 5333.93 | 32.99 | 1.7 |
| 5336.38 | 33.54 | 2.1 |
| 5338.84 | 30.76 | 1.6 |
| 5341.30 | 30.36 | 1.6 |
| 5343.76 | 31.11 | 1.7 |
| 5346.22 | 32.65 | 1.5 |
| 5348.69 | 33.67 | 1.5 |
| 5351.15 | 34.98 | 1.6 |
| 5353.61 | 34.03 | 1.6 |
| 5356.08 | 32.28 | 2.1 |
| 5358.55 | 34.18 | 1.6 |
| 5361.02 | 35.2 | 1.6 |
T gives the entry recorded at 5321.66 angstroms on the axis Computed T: 33.58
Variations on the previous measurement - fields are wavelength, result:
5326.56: 30.57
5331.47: 32.34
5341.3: 30.36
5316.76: 33.89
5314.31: 31.63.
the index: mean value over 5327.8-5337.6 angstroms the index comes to 31.7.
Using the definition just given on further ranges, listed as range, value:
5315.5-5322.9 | 33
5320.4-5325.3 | 30.3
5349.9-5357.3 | 33.8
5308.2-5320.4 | 32.6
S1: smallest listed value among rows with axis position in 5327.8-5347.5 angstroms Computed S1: 27.81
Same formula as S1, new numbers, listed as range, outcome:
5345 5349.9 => 32.65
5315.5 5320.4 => 31.58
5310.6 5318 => 31.63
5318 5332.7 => 26.97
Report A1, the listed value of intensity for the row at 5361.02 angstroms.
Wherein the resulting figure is 35.2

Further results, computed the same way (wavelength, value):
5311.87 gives 33.15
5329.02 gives 27.81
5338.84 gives 30.76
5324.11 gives 26.97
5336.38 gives 33.54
